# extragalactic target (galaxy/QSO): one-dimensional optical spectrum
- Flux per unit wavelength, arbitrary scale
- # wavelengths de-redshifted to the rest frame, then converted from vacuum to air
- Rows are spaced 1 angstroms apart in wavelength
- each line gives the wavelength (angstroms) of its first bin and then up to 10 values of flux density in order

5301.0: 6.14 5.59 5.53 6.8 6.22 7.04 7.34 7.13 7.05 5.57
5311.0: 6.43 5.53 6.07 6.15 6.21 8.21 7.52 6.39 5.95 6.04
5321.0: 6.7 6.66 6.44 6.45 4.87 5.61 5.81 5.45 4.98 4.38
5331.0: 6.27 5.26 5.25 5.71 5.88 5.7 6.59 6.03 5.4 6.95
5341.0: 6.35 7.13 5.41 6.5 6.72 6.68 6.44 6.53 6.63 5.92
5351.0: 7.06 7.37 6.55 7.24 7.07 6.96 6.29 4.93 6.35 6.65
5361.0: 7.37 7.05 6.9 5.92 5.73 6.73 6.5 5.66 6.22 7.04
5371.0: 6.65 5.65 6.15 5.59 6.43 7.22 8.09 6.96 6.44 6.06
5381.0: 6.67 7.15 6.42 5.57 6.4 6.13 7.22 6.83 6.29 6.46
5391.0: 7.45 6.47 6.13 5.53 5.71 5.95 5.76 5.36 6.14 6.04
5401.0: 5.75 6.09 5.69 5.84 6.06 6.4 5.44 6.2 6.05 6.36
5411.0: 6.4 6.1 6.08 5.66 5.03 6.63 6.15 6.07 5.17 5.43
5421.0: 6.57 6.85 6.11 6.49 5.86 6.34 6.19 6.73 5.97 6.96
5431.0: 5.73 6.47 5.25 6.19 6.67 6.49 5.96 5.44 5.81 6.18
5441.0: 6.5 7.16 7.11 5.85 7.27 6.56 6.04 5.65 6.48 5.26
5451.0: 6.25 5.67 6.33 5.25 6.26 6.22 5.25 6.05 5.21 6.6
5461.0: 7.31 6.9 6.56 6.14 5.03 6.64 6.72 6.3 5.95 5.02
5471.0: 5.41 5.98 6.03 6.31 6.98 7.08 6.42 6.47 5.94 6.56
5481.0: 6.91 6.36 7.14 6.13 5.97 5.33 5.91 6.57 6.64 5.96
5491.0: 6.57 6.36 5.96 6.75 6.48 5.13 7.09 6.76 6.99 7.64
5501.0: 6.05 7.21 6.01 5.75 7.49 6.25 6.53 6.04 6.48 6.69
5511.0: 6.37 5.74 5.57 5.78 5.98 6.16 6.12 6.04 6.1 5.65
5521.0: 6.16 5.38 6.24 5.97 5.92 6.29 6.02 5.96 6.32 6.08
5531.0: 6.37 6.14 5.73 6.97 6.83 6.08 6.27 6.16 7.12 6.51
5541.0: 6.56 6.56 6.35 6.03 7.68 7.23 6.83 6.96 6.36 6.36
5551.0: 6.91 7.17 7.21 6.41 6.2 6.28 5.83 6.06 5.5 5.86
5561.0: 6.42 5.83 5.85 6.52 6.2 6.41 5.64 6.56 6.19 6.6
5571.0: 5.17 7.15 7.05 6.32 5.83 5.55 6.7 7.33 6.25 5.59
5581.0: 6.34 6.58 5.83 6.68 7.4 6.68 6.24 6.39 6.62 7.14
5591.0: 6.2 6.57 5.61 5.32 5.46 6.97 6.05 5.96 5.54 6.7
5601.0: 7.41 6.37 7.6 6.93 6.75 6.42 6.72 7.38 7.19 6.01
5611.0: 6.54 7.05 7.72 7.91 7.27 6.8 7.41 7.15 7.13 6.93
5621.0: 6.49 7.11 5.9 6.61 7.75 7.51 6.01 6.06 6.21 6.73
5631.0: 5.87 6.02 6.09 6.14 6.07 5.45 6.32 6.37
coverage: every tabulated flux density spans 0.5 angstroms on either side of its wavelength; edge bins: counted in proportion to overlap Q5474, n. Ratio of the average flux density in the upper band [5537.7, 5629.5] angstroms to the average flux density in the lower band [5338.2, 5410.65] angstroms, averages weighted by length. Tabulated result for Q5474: 1.0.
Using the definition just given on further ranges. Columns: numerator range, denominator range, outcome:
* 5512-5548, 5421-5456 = 1.01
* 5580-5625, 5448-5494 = 1.08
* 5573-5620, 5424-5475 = 1.07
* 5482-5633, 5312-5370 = 1.02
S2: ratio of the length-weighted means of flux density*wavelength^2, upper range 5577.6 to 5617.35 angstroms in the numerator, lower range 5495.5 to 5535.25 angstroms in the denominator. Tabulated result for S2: 1.1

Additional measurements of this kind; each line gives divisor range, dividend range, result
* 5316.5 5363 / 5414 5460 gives 1.01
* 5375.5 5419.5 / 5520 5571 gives 1.07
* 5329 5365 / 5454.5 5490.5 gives 1.04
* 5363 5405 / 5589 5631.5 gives 1.15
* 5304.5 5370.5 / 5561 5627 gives 1.14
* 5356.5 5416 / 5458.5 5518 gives 1.05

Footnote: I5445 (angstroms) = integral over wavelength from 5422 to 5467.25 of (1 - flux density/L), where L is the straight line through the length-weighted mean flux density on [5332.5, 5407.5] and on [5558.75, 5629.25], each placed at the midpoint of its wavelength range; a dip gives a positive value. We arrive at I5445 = 1.4 angstroms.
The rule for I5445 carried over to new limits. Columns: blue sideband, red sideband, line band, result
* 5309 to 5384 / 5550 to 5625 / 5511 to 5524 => 1.1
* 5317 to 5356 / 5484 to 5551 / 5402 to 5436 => 0.8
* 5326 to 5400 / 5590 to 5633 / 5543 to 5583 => 1.2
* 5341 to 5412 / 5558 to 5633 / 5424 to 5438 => 0.5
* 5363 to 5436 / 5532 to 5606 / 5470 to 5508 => -0.4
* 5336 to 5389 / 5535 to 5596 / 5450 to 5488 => 1.6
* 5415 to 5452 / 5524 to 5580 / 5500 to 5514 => -0.1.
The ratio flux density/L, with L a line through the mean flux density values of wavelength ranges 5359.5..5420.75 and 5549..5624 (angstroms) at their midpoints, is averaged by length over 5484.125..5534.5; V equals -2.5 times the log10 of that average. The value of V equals 0.030 mag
